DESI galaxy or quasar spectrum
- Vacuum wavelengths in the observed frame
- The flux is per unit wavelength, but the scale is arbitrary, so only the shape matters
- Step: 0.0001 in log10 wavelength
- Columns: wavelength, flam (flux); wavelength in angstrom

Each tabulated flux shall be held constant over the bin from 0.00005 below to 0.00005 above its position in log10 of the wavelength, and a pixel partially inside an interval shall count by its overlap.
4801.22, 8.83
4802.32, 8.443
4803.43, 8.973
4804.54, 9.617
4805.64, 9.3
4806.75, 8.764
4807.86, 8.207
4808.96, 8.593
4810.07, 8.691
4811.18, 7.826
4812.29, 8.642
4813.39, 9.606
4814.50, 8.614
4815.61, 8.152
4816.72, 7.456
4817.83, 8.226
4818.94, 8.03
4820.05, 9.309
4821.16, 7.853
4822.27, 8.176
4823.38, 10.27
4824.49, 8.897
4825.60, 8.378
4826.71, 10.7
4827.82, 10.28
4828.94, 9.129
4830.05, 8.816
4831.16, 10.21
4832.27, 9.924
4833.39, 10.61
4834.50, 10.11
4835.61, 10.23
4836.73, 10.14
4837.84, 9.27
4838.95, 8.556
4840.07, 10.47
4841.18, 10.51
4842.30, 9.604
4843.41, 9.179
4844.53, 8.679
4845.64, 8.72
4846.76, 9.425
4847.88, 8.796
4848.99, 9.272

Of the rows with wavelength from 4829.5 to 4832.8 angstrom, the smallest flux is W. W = 8.816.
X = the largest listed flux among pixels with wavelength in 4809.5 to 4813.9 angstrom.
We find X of 9.606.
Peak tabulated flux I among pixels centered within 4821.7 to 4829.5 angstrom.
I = 10.7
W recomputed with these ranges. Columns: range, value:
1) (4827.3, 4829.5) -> 9.129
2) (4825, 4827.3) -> 8.378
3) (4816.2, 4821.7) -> 7.456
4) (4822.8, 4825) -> 8.897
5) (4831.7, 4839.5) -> 8.556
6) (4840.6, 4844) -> 9.179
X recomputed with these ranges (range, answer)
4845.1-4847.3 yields 9.425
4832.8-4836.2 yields 10.61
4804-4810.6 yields 9.617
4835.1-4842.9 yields 10.51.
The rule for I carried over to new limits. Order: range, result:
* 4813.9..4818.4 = 8.614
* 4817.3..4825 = 10.27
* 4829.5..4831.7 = 10.21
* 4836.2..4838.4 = 10.14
